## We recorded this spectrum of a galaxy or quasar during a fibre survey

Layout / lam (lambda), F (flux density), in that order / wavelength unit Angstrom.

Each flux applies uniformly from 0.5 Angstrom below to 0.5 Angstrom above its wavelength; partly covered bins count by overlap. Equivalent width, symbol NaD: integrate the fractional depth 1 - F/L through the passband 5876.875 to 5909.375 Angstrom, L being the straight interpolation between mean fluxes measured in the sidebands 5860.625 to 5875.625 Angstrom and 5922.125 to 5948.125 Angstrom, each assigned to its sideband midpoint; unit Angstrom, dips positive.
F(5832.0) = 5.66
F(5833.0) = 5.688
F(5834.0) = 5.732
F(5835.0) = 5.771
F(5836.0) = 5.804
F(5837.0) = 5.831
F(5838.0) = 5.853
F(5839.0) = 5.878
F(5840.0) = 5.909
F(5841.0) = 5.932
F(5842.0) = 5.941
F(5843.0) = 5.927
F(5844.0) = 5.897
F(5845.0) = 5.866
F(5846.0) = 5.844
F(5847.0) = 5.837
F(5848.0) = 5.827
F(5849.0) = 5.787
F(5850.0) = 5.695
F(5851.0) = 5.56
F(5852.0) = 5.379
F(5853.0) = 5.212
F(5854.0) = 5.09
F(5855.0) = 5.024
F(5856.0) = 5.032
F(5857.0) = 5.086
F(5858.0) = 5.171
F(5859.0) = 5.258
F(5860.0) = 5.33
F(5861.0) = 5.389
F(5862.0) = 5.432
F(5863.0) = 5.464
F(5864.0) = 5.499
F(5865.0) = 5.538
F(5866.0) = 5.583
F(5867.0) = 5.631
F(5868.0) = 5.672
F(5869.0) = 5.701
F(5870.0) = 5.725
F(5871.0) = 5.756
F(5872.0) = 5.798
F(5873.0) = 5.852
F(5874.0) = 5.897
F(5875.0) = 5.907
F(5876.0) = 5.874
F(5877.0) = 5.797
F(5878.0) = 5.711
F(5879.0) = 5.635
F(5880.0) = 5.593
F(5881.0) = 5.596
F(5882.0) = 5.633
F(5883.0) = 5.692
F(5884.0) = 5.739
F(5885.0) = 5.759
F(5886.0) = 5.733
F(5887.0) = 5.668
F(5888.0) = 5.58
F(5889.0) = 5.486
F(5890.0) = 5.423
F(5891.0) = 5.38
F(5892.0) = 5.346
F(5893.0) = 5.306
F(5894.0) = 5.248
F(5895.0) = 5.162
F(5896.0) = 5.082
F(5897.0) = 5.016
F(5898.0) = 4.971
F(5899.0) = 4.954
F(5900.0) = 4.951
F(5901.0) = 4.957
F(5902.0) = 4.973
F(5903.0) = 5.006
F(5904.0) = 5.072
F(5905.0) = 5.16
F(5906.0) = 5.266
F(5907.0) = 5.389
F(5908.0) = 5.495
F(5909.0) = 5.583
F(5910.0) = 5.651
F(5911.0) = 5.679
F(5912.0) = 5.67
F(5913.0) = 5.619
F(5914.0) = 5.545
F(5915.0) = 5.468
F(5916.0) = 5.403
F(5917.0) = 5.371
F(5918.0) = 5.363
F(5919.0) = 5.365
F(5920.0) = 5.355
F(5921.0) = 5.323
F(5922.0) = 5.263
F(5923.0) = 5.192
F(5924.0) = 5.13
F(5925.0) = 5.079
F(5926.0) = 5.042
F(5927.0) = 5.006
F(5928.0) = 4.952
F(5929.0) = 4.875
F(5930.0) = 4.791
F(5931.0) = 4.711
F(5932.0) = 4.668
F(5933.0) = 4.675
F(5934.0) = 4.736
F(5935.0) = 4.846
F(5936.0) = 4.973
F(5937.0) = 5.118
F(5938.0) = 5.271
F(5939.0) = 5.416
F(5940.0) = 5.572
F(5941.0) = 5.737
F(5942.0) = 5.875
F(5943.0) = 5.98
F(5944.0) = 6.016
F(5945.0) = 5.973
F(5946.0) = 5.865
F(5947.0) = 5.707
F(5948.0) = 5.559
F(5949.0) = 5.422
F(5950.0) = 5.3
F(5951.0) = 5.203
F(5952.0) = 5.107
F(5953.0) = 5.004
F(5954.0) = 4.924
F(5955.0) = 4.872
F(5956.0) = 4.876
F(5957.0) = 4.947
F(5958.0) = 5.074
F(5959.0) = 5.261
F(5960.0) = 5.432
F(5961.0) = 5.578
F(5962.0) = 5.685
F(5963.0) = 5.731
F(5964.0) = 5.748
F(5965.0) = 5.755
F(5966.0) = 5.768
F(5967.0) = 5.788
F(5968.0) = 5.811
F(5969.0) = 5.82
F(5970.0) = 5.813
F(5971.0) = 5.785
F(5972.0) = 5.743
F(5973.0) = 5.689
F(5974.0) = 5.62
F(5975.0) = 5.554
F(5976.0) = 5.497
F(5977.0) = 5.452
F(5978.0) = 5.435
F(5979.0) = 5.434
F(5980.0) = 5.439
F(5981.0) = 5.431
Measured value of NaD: 0.8 Angstrom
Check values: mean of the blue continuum 5.66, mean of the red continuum 5.26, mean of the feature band 5.37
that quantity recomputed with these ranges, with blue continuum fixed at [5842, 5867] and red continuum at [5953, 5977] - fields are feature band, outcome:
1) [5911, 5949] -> 1.3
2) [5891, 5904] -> 1.0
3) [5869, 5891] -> -0.8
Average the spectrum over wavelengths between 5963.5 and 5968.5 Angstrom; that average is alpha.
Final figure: 5.77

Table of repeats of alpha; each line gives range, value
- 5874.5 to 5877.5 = 5.86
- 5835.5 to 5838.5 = 5.83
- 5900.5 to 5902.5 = 4.96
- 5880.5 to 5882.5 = 5.61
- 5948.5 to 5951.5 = 5.31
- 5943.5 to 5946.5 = 5.95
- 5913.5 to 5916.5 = 5.47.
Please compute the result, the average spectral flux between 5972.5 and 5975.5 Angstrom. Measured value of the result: 5.62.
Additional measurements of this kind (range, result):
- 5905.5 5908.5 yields 5.38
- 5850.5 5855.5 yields 5.25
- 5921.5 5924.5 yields 5.2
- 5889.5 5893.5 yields 5.36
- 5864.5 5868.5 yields 5.61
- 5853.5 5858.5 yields 5.08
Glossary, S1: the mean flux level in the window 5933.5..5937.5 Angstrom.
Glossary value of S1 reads 4.92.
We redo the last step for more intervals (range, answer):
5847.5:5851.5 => 5.72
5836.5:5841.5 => 5.88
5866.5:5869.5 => 5.67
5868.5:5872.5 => 5.74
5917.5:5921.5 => 5.35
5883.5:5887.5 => 5.72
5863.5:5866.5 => 5.54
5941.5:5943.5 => 5.93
